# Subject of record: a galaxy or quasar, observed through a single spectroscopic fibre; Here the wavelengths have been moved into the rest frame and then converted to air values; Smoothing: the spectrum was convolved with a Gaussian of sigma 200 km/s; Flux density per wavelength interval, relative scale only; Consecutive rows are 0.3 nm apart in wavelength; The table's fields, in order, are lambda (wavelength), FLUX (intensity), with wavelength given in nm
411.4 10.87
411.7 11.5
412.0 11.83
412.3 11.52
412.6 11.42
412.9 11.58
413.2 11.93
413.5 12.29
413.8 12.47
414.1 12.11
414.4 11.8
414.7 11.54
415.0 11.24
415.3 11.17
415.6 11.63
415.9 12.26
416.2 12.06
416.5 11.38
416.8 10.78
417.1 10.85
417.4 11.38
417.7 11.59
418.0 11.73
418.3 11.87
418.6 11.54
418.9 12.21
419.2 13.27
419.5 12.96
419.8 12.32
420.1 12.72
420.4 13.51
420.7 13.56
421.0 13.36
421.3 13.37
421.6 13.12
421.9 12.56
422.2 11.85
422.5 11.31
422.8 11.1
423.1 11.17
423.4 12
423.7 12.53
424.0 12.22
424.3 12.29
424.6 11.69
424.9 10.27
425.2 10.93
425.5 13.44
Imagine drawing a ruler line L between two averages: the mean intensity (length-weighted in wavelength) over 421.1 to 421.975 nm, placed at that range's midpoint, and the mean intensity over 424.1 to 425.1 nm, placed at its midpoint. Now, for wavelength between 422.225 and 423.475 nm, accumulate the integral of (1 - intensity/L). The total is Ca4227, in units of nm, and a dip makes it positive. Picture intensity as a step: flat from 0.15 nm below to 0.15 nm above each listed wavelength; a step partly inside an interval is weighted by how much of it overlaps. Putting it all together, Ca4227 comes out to 0.097 nm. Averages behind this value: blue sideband 13.1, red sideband 11.4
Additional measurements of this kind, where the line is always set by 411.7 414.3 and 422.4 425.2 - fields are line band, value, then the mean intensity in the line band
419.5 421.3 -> -0.22 nm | 13.1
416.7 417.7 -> 0.06 nm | 11.1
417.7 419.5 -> -0.07 nm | 12.1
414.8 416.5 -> 0.02 nm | 11.6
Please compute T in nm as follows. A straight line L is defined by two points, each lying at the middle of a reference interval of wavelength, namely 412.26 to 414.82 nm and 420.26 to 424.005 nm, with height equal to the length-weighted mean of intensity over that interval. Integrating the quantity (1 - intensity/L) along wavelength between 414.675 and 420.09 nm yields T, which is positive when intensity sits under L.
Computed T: 0.15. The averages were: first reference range 11.9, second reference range 12.4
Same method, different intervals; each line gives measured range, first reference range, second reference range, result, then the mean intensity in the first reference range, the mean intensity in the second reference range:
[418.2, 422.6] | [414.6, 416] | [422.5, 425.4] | -0.41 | 11.5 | 11.6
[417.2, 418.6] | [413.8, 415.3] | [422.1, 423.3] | 0.00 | 11.7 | 11.4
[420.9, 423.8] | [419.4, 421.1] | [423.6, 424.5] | 0.10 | 13.1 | 12.3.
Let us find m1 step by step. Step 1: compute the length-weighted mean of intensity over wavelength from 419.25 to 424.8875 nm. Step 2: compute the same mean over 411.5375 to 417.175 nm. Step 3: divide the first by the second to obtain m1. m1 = 1.06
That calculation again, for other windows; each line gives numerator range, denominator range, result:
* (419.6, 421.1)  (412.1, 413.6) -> 1.11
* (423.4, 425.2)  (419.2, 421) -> 0.90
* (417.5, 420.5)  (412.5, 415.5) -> 1.05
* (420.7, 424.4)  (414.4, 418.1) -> 1.07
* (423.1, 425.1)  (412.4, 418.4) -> 1.01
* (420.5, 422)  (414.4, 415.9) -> 1.15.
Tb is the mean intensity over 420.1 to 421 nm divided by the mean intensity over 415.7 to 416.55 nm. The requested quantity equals 1.1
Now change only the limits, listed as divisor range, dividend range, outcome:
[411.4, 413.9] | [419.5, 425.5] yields 1.04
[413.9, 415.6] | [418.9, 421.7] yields 1.13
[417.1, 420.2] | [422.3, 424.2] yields 0.97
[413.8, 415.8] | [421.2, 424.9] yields 1.03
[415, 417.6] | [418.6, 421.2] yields 1.13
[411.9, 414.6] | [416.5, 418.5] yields 0.96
